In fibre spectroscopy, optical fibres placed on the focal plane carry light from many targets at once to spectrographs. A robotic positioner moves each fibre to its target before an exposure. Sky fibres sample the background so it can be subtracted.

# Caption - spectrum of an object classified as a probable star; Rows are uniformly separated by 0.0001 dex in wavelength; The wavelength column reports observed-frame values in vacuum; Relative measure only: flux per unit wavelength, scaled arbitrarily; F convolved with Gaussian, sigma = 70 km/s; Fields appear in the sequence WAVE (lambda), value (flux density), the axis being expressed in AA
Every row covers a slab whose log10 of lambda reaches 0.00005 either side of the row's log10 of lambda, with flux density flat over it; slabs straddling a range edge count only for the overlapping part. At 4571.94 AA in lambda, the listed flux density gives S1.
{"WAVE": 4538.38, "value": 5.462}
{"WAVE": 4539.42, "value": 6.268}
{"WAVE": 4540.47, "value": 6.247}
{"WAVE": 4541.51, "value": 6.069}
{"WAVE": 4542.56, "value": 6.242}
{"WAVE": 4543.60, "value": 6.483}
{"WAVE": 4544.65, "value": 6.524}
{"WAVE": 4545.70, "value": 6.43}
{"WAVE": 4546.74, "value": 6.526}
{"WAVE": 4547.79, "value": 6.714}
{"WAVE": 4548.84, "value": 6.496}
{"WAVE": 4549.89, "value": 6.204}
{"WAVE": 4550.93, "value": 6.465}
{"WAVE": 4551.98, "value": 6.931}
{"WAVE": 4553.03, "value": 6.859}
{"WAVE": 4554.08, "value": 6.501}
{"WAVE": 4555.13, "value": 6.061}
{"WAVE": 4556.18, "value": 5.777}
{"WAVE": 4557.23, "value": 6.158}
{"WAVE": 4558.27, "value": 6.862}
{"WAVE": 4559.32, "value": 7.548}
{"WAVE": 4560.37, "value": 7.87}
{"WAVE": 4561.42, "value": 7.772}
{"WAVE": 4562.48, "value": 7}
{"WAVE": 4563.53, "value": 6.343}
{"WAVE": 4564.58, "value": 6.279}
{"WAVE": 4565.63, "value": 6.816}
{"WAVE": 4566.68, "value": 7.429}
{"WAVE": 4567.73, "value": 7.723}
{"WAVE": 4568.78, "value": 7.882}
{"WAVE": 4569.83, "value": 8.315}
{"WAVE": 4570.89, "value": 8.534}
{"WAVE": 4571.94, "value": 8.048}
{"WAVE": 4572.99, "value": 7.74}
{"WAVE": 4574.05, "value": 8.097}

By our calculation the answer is 8.048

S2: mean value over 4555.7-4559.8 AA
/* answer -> 6.6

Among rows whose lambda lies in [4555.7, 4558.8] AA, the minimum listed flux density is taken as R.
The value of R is 5.777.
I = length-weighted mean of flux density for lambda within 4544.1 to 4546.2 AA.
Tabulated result 6.46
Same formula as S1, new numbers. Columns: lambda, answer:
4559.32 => 7.548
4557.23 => 6.158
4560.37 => 7.87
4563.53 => 6.343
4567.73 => 7.723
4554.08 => 6.501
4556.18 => 5.777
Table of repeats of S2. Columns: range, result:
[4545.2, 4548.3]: 6.57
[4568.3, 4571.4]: 8.23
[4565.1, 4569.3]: 7.47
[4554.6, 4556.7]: 5.91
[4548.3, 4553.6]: 6.59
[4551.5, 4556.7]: 6.42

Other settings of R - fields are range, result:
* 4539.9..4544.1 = 6.069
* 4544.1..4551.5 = 6.204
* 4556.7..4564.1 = 6.158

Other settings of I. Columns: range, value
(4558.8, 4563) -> 7.53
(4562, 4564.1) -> 6.66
